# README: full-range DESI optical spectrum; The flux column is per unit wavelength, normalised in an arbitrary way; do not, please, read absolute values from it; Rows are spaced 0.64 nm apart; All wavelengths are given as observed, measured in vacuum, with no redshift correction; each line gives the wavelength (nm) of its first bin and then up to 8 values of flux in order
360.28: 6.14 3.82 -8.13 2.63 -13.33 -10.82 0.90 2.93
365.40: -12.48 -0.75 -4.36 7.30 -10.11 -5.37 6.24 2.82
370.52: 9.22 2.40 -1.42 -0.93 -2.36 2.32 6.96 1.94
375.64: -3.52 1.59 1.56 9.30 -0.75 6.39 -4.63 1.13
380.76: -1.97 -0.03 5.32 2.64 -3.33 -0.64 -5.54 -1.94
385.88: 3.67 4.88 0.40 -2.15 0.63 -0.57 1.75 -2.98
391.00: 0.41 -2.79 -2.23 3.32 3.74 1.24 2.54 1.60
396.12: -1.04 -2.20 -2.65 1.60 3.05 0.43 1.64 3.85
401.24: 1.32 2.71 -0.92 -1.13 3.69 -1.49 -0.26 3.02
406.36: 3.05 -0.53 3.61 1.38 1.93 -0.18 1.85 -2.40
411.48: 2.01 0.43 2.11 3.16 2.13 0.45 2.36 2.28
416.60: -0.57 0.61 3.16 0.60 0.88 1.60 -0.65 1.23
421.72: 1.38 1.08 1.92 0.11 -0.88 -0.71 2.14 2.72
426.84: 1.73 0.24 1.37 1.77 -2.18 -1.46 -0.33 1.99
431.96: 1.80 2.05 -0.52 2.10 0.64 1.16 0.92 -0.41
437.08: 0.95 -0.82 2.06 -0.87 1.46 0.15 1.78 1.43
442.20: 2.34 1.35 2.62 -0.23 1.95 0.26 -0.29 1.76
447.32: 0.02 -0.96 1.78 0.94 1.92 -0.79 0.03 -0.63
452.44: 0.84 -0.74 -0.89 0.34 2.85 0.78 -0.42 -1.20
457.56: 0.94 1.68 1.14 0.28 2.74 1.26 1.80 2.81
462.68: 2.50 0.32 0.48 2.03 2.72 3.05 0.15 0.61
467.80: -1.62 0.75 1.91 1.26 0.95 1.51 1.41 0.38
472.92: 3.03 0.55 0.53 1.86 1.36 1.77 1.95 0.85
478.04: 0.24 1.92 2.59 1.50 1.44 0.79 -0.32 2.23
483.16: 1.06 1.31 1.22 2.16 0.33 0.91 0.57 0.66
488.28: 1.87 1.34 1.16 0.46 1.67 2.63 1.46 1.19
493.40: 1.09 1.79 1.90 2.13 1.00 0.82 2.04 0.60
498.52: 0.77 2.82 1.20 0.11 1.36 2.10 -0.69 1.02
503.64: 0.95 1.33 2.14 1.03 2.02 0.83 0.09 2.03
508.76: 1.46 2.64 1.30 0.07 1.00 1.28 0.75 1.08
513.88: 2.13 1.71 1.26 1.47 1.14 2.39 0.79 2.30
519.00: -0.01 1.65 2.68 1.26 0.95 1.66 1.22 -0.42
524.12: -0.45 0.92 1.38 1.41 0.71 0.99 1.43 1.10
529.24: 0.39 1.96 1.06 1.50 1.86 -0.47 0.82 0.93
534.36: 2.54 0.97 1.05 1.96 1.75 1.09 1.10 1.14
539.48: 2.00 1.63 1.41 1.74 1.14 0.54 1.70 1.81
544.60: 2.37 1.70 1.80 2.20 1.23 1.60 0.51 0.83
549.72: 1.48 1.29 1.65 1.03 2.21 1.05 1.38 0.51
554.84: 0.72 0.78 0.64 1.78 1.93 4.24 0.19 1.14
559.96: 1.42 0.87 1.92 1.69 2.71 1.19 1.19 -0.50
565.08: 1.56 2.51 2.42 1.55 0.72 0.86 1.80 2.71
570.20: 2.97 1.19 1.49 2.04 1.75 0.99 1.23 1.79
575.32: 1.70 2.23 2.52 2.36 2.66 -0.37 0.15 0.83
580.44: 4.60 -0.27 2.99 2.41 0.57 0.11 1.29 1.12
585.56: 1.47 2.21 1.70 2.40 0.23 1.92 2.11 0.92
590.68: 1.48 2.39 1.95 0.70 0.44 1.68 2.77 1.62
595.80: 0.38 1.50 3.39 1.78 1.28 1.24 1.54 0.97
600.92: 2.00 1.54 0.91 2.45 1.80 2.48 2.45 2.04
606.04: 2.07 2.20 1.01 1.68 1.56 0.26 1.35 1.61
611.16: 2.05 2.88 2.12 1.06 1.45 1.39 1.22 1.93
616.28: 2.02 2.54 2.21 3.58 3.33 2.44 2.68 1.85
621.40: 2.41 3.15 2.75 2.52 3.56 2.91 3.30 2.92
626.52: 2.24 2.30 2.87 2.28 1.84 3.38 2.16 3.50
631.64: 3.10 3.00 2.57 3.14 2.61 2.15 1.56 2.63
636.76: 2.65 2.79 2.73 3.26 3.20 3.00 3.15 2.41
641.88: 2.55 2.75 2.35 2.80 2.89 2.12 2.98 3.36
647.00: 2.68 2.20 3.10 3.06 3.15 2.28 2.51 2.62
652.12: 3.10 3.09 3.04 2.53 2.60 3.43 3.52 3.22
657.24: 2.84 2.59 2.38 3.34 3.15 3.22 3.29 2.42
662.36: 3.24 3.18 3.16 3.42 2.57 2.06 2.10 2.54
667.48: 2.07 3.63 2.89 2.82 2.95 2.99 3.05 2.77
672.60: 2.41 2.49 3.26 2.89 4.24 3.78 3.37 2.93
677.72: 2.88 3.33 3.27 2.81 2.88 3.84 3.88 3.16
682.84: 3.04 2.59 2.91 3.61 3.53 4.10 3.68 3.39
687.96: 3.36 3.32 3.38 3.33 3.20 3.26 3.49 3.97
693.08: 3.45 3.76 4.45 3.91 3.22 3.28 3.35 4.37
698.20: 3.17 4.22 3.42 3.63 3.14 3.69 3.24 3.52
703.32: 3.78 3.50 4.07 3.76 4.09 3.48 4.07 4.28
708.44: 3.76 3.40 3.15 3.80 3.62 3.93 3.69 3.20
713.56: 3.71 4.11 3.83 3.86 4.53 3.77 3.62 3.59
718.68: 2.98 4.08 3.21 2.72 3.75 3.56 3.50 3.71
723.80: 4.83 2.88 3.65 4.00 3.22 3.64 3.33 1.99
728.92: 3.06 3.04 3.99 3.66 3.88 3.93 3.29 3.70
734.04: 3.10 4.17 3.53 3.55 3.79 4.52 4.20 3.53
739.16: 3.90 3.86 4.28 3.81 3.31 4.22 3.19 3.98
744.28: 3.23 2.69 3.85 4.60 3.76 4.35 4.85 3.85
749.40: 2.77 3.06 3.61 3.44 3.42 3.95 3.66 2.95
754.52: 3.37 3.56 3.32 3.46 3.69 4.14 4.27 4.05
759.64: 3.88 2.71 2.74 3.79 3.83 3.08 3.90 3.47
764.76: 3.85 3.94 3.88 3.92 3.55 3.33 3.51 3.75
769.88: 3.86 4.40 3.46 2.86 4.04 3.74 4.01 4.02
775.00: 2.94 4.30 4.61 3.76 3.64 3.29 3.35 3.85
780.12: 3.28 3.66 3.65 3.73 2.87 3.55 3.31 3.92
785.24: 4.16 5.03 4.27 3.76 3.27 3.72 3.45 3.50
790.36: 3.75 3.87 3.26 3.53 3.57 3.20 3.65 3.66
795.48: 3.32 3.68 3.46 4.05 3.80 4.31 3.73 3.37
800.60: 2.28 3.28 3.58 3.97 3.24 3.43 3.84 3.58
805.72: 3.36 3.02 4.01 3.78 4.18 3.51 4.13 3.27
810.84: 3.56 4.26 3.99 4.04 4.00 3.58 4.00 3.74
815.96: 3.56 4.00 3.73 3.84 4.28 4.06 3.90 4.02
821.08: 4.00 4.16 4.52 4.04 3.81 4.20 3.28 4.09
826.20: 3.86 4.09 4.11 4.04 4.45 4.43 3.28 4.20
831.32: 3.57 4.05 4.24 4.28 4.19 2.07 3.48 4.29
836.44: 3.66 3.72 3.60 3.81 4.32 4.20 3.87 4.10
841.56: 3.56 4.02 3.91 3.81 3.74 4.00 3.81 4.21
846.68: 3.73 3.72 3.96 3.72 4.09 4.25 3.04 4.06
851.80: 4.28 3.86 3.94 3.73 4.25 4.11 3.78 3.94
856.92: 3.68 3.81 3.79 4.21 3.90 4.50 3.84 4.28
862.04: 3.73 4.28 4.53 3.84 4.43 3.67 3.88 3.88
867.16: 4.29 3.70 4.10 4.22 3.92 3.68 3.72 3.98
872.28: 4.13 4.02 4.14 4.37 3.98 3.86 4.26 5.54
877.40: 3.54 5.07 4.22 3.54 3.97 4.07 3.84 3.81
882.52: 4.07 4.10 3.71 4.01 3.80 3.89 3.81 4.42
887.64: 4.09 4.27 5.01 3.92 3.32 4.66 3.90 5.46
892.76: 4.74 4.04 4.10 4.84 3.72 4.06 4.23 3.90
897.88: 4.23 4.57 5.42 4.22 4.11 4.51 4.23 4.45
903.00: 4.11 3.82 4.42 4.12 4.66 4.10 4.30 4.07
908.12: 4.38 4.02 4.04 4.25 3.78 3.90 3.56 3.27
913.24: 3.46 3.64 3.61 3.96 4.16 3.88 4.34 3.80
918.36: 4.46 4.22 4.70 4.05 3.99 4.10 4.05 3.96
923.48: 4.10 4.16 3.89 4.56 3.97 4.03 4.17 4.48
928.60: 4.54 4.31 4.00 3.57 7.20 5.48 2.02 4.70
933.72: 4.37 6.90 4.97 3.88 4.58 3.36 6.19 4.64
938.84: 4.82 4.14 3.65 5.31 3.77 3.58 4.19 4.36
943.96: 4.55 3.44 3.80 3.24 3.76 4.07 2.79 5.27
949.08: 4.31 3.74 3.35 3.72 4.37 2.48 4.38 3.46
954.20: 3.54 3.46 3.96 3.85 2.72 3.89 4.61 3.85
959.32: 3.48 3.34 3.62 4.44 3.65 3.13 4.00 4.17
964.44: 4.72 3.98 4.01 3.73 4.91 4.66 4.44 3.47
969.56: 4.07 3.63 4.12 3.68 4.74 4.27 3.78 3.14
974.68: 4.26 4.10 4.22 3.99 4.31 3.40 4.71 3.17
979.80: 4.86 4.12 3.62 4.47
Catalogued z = 0.55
